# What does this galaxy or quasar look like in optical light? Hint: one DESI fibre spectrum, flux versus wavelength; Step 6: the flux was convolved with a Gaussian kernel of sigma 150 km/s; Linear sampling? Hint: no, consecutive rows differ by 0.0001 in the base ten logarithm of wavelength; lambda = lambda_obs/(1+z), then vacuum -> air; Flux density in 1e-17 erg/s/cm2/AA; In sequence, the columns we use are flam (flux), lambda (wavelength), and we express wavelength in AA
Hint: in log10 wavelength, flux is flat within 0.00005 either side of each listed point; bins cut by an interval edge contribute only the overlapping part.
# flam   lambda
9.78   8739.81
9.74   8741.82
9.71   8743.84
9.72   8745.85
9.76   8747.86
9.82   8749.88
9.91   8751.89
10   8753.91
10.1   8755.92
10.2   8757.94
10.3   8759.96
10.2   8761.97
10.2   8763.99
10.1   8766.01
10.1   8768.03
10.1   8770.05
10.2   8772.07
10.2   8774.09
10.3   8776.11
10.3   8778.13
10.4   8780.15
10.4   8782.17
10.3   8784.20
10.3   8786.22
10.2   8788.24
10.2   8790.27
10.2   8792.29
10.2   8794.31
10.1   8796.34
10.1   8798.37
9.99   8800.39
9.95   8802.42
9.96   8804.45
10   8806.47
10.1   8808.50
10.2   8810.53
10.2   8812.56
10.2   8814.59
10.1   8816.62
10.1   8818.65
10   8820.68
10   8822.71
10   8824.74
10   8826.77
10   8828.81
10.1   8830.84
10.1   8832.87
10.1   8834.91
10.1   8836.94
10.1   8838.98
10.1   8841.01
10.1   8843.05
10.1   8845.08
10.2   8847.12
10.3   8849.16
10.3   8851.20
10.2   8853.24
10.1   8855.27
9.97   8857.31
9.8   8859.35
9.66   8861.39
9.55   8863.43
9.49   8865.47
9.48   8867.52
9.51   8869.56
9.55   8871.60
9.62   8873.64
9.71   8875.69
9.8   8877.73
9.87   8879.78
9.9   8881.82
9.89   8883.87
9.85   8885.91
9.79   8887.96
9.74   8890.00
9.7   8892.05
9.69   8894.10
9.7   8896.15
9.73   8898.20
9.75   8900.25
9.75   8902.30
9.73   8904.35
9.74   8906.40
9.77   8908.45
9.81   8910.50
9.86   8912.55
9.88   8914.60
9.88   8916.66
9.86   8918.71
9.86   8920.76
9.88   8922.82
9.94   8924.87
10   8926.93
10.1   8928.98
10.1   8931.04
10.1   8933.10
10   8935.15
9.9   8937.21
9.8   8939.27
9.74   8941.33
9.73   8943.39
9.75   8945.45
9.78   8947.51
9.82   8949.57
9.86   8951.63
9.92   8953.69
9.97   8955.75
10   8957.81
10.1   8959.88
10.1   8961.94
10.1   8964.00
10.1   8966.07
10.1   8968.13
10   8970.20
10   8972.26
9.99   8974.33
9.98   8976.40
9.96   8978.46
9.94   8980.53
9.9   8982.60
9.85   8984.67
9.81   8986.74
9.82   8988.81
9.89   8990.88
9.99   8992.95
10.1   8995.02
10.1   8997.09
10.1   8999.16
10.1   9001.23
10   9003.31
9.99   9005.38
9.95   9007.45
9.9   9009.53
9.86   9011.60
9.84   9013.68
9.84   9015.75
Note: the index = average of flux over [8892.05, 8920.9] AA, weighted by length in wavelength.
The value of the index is 9.78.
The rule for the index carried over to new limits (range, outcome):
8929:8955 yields 9.88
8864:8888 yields 9.7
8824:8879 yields 9.93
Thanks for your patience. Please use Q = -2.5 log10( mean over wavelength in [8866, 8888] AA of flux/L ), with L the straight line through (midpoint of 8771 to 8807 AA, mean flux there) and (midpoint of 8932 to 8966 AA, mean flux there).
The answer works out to 0.04 mag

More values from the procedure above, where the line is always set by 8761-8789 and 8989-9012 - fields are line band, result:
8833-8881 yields 0.03 mag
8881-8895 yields 0.04 mag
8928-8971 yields 0.01 mag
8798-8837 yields 0.01 mag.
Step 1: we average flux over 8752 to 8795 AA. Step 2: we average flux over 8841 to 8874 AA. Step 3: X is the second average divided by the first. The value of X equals 0.97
